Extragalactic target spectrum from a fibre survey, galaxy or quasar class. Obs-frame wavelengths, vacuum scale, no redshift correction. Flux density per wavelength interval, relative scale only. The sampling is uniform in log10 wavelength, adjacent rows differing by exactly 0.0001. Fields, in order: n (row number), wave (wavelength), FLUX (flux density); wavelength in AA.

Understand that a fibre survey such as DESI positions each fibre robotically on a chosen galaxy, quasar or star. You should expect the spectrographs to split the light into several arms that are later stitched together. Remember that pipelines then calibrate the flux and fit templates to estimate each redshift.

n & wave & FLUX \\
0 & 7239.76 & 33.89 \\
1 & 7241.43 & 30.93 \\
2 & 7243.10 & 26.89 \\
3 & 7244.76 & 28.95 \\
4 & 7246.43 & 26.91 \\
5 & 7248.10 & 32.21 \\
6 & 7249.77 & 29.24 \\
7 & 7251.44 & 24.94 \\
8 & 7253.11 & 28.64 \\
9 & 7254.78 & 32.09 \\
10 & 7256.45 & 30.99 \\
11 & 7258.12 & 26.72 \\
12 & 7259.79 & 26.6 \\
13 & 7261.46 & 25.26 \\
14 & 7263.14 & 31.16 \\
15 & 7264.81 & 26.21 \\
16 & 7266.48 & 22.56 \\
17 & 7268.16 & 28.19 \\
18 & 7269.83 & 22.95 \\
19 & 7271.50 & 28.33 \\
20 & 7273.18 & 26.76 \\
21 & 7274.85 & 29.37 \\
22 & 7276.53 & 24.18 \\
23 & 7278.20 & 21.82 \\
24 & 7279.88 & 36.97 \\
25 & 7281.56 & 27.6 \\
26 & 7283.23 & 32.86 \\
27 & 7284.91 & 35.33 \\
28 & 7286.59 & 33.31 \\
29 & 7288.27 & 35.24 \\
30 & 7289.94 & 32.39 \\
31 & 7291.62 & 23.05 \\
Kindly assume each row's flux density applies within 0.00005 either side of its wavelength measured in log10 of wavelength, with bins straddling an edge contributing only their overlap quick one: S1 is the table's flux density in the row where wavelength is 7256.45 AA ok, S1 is 30.99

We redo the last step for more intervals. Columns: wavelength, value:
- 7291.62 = 23.05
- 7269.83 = 22.95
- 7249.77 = 29.24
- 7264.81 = 26.21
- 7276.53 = 24.18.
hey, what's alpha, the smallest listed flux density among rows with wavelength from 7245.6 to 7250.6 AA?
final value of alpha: 26.91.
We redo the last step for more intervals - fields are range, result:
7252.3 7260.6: 26.6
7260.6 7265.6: 25.26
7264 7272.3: 22.56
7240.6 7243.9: 26.89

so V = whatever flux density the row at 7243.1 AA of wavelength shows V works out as 26.89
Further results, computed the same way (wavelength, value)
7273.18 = 26.76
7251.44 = 24.94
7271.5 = 28.33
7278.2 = 21.82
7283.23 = 32.86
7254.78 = 32.09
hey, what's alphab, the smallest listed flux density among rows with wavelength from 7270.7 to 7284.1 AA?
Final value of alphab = 21.82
